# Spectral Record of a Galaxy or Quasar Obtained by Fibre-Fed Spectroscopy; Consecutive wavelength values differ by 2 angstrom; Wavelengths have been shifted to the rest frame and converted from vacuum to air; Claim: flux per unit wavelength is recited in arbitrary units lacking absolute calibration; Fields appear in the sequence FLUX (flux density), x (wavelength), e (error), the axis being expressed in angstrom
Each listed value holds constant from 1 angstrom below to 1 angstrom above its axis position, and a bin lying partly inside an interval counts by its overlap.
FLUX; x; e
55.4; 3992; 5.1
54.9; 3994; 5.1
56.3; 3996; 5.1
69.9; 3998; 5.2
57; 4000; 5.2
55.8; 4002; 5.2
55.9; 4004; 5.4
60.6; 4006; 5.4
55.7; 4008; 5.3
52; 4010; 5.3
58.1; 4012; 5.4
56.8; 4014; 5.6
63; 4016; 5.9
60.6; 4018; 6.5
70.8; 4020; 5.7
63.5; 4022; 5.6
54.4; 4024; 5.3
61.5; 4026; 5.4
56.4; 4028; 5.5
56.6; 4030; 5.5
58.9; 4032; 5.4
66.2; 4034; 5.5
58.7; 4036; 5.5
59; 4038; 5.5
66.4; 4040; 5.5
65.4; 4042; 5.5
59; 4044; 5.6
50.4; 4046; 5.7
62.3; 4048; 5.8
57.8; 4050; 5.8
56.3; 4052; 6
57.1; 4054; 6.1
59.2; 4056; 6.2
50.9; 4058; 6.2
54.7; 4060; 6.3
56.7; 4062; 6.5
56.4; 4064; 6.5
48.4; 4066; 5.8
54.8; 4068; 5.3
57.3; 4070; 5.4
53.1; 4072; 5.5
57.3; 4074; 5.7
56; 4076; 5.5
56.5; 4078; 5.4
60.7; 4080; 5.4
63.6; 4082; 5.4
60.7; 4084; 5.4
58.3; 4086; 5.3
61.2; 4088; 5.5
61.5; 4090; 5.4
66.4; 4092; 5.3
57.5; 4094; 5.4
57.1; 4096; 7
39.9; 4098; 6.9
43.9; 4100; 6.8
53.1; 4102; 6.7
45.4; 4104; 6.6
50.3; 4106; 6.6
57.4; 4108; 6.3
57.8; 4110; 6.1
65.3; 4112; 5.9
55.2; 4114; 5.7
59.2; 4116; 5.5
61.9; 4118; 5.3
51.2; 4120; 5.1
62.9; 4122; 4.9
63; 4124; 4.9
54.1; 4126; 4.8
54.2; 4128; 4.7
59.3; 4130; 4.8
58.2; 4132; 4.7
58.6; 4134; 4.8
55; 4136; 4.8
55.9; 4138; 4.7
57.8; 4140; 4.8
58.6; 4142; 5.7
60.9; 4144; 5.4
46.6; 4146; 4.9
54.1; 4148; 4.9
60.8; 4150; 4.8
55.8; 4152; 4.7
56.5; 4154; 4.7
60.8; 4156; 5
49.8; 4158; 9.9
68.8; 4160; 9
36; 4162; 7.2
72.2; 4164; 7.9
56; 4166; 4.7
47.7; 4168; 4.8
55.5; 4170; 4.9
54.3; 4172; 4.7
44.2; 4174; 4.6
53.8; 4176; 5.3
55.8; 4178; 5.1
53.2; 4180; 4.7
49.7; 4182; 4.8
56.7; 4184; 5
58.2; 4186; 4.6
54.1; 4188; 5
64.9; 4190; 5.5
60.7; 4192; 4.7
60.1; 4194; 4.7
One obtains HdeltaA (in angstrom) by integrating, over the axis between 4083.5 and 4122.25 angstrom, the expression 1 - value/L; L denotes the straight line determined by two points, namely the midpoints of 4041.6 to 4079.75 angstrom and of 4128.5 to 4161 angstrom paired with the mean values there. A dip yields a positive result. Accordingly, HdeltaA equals 0.4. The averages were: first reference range 56.2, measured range 56.1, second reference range 57.3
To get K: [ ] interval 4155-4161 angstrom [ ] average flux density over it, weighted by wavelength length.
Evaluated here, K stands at 59.8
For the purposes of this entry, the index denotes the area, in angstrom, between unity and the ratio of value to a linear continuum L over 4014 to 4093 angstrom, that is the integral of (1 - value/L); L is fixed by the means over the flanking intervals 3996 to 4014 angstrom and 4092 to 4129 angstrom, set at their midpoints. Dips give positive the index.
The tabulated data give -3.0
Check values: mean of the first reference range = 57.9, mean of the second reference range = 55.3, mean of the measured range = 58.9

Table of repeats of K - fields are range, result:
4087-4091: 61.4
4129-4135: 58.7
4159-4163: 52.4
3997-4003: 60.9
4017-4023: 65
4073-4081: 57.6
